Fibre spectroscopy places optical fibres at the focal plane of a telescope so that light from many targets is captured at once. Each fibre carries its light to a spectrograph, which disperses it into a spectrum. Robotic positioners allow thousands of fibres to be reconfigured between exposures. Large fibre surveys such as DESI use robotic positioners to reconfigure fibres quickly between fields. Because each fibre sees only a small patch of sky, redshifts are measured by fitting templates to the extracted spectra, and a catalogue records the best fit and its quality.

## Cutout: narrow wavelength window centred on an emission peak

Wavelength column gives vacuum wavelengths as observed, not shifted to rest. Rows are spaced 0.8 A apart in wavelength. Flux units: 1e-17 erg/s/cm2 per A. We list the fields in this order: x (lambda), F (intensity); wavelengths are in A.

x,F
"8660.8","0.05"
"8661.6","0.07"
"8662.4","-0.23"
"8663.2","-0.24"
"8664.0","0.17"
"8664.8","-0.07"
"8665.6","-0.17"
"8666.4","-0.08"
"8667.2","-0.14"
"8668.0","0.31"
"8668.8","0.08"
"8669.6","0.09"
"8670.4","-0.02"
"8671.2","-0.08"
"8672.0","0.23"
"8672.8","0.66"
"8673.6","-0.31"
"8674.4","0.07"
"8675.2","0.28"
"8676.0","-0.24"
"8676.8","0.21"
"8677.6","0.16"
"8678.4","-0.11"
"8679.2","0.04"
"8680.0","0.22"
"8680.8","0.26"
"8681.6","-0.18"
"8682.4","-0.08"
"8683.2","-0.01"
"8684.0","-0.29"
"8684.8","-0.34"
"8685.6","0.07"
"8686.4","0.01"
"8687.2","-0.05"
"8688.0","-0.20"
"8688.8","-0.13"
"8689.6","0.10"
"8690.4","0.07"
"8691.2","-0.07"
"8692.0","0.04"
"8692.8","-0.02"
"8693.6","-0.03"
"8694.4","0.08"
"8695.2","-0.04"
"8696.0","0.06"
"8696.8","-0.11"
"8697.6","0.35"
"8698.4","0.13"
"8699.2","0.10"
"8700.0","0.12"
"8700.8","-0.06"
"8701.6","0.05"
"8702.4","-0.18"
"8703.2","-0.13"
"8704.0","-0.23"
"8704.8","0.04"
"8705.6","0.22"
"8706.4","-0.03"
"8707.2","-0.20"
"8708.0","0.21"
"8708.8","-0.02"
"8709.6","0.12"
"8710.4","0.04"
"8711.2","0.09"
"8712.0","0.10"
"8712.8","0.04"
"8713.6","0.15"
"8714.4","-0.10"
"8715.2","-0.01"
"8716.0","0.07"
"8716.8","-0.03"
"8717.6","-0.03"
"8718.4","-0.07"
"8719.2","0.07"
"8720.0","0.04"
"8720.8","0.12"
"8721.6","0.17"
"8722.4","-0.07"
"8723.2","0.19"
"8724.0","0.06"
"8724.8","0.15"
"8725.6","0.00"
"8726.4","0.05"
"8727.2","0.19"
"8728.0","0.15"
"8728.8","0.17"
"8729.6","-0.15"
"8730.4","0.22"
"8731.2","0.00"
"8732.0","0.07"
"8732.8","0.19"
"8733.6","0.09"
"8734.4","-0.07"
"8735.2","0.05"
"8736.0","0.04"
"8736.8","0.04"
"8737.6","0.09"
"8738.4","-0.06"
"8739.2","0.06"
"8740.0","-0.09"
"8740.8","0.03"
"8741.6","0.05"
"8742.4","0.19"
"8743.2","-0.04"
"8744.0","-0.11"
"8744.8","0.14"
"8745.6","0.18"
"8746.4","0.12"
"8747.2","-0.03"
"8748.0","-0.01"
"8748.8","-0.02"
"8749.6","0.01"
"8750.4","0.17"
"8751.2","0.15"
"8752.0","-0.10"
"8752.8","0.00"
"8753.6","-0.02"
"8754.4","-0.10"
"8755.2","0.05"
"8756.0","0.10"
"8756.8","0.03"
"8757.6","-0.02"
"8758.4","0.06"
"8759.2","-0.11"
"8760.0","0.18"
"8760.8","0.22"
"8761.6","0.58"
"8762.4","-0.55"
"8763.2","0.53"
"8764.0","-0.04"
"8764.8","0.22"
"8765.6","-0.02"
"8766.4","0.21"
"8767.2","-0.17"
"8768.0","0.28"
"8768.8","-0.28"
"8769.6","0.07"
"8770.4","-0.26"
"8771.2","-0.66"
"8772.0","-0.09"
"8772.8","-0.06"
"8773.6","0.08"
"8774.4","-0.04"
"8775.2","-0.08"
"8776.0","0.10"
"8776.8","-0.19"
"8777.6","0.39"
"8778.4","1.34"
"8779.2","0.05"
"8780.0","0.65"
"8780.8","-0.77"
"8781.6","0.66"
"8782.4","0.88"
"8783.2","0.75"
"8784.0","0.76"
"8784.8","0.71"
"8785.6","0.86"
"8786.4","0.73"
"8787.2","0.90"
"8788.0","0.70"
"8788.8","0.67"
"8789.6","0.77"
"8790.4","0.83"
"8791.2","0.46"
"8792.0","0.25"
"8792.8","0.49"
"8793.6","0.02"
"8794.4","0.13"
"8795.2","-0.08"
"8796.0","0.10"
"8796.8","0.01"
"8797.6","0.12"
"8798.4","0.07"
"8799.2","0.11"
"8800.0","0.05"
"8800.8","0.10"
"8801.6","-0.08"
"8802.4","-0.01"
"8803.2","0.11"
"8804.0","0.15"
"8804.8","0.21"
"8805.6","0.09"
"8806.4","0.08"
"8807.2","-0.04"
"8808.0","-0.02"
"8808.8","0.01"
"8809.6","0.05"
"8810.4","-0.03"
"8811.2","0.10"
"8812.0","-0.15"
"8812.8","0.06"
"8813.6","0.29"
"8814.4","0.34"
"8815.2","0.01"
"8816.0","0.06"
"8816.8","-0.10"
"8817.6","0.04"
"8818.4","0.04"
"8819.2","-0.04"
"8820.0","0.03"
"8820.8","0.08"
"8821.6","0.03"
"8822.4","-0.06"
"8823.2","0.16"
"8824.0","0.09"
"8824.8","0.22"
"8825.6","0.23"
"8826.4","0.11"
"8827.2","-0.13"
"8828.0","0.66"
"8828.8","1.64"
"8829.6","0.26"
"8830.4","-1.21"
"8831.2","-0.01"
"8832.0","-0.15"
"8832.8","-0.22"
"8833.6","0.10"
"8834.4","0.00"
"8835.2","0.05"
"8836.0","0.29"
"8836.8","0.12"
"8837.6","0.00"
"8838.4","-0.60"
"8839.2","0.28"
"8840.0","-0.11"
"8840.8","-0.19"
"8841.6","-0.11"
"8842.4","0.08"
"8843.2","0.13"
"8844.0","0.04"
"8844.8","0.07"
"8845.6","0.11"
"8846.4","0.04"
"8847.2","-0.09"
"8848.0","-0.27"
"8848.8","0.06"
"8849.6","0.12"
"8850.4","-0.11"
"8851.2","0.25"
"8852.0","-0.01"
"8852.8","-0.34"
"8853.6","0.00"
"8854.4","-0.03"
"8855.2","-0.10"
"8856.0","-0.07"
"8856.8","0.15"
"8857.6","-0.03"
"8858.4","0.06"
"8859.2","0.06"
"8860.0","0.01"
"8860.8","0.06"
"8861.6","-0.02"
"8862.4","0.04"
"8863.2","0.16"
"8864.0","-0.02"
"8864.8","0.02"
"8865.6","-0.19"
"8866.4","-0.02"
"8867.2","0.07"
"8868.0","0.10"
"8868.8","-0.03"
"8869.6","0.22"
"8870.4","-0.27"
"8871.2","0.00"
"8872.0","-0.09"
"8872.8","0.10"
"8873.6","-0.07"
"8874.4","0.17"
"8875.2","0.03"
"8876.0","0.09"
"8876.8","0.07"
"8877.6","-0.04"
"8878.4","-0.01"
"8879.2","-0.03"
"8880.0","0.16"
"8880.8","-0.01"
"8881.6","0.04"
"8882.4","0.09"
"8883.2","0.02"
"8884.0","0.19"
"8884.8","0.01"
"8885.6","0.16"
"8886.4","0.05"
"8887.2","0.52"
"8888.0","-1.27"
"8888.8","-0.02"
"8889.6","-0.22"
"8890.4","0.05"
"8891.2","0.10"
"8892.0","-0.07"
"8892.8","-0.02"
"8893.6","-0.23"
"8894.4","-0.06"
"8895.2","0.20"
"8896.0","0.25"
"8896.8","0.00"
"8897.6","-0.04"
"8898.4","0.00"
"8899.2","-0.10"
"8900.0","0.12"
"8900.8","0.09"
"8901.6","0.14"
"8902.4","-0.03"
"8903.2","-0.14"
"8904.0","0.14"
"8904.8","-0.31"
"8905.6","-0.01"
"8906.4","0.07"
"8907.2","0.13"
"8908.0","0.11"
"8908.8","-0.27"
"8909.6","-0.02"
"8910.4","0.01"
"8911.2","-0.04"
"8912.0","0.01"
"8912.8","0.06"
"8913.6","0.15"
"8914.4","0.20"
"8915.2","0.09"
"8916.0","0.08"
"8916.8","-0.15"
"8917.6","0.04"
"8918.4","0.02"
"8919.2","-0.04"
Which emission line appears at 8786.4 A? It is [O II]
